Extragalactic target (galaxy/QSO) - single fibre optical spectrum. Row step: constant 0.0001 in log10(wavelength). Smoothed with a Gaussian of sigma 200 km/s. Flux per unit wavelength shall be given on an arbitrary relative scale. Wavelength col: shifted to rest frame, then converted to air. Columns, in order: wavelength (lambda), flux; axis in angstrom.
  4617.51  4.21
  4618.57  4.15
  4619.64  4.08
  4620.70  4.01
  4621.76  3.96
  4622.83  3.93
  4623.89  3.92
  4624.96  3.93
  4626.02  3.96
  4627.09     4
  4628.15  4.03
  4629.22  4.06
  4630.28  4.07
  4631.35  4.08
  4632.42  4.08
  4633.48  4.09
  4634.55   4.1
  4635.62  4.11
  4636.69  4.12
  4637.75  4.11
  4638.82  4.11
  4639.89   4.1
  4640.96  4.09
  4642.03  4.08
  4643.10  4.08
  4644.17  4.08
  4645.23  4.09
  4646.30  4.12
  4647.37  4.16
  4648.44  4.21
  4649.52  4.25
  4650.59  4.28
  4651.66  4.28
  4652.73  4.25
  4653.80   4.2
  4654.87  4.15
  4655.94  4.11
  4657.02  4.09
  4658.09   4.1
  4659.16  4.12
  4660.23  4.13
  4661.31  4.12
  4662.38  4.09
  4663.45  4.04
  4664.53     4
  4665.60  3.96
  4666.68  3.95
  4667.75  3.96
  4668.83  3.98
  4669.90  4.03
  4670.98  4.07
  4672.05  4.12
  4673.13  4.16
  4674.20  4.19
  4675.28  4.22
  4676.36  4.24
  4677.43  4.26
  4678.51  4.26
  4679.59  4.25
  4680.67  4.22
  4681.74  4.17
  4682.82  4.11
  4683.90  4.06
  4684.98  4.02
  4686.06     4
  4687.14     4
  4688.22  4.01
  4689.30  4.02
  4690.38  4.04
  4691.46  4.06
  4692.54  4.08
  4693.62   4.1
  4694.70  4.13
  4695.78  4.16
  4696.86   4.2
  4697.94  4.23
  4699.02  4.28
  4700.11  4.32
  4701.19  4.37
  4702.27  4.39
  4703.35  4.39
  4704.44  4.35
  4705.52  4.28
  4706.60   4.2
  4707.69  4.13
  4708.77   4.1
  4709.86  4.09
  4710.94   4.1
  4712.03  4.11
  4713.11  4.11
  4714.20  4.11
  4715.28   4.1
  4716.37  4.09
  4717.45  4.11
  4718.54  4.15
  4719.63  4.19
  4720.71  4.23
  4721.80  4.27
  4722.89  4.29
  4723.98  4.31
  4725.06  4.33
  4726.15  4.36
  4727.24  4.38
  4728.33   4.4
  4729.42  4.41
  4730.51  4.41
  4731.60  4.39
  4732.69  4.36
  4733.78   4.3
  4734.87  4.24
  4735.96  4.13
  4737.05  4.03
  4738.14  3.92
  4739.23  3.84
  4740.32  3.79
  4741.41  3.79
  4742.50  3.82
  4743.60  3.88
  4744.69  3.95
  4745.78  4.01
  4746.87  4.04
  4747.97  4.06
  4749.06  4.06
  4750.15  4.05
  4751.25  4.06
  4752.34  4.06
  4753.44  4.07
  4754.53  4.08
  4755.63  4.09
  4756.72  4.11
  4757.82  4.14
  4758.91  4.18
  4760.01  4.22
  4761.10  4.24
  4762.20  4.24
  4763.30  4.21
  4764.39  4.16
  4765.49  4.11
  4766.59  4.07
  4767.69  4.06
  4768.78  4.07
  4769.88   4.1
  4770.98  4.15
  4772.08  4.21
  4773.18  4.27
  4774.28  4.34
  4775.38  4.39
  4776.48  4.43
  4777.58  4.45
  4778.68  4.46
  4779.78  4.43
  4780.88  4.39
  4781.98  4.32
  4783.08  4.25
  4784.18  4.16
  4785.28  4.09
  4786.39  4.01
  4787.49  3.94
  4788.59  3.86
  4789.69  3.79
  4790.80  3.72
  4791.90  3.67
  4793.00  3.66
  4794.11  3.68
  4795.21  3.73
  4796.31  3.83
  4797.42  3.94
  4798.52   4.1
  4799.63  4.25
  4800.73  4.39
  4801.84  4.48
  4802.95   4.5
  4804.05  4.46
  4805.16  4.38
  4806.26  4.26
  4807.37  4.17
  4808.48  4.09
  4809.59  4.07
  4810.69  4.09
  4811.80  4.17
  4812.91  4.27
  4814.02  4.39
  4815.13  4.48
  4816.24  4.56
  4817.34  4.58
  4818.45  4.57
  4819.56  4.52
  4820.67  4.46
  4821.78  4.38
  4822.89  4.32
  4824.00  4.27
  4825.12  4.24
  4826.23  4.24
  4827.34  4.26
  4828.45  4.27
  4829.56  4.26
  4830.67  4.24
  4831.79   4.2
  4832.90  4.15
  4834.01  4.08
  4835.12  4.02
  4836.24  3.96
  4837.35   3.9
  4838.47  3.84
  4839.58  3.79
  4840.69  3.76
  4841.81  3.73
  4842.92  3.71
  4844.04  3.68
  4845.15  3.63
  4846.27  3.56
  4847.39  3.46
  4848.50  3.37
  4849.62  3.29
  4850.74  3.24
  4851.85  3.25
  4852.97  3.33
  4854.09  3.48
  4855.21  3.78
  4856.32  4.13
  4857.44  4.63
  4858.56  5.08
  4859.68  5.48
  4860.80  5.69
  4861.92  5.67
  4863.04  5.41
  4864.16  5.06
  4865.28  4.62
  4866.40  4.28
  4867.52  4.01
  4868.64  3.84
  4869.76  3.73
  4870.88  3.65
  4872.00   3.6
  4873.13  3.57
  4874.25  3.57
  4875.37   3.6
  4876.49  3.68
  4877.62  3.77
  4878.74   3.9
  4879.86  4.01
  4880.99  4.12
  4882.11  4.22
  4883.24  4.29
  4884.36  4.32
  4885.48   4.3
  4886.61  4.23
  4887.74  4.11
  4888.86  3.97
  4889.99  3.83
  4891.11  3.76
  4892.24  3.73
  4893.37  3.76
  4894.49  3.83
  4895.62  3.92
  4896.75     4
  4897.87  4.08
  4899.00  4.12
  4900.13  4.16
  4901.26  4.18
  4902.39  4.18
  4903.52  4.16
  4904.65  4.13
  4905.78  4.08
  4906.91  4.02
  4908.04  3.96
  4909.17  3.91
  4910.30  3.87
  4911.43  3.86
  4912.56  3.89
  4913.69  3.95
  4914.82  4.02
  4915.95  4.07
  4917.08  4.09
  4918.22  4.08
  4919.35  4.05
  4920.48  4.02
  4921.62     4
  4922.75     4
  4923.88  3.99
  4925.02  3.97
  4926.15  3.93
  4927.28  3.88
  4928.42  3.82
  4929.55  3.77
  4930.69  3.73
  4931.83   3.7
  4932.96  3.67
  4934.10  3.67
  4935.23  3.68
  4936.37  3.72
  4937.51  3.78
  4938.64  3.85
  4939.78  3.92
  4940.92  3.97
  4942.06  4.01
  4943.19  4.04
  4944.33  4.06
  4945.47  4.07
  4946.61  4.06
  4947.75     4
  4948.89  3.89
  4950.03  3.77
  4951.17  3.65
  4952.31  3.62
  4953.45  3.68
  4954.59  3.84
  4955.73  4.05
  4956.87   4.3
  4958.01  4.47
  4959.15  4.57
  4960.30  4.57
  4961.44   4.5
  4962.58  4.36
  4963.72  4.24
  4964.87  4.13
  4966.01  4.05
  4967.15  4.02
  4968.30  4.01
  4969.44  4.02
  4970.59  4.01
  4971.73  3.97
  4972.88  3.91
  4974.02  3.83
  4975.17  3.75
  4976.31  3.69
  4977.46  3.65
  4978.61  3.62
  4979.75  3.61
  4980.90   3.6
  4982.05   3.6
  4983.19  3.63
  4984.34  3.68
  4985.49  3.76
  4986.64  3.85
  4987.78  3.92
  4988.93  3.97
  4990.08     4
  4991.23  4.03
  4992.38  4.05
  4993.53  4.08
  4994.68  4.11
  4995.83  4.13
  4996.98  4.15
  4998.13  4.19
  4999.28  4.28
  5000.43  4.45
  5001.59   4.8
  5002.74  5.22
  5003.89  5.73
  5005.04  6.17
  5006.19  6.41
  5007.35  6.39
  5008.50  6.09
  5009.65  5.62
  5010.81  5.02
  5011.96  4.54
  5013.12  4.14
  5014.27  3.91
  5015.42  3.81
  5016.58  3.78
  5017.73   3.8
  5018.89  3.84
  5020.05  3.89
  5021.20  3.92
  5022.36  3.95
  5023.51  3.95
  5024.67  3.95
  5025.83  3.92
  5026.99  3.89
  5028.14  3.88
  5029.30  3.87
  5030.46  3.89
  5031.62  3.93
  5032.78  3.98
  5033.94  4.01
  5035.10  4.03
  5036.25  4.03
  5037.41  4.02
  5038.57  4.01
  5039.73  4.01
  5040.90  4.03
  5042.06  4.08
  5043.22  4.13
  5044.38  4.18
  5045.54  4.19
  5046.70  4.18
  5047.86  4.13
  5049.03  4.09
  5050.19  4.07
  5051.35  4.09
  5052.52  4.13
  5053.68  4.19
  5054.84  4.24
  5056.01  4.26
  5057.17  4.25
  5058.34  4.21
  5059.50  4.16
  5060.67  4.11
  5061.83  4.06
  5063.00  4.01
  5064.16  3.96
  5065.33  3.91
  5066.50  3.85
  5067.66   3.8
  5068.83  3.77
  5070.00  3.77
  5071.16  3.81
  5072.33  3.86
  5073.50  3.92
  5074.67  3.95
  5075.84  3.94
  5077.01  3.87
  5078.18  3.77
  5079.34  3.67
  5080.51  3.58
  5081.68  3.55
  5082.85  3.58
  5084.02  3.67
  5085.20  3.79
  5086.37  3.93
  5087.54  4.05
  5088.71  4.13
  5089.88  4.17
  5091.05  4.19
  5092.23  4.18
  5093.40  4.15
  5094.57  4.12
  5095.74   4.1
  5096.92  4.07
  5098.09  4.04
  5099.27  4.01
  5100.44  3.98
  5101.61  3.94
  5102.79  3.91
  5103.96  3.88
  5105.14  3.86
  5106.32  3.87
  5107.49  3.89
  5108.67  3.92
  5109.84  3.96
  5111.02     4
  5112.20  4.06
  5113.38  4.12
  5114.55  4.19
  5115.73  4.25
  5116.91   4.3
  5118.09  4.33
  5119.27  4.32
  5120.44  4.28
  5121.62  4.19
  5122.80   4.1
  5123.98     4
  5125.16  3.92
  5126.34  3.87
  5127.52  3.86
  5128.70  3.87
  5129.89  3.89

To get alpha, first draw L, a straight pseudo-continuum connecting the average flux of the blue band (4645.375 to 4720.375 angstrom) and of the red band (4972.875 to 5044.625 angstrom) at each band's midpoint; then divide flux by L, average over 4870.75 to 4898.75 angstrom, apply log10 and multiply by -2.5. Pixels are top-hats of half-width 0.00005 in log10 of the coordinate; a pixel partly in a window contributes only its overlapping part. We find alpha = 0.07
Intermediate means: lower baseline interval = 4.14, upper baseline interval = 4.2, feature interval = 3.92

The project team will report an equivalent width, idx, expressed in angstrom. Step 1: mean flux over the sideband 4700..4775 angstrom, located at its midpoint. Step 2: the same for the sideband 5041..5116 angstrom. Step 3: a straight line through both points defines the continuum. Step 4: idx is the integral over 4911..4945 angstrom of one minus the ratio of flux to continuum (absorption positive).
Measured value 1.3 angstrom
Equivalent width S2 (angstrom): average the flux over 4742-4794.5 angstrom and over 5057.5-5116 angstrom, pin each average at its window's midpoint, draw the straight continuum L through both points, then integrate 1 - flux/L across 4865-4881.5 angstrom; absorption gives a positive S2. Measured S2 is 0.82 angstrom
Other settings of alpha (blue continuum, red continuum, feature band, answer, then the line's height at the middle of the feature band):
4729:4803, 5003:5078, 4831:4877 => 0.03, 4.14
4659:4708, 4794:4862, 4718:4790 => -0.01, 4.14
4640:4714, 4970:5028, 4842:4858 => 0.16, 4.2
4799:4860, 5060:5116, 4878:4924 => 0.01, 4.06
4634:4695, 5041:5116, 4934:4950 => 0.03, 4.03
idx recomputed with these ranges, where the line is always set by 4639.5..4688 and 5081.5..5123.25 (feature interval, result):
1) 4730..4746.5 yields 0.2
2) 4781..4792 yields 0.2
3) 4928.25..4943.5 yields 1.0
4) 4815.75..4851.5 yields 0.7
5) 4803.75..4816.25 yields -0.5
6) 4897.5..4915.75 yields 0.2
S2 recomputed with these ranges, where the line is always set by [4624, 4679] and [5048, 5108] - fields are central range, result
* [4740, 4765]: 0.08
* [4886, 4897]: 0.32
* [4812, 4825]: -1.19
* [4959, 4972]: -0.63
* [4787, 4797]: 0.73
